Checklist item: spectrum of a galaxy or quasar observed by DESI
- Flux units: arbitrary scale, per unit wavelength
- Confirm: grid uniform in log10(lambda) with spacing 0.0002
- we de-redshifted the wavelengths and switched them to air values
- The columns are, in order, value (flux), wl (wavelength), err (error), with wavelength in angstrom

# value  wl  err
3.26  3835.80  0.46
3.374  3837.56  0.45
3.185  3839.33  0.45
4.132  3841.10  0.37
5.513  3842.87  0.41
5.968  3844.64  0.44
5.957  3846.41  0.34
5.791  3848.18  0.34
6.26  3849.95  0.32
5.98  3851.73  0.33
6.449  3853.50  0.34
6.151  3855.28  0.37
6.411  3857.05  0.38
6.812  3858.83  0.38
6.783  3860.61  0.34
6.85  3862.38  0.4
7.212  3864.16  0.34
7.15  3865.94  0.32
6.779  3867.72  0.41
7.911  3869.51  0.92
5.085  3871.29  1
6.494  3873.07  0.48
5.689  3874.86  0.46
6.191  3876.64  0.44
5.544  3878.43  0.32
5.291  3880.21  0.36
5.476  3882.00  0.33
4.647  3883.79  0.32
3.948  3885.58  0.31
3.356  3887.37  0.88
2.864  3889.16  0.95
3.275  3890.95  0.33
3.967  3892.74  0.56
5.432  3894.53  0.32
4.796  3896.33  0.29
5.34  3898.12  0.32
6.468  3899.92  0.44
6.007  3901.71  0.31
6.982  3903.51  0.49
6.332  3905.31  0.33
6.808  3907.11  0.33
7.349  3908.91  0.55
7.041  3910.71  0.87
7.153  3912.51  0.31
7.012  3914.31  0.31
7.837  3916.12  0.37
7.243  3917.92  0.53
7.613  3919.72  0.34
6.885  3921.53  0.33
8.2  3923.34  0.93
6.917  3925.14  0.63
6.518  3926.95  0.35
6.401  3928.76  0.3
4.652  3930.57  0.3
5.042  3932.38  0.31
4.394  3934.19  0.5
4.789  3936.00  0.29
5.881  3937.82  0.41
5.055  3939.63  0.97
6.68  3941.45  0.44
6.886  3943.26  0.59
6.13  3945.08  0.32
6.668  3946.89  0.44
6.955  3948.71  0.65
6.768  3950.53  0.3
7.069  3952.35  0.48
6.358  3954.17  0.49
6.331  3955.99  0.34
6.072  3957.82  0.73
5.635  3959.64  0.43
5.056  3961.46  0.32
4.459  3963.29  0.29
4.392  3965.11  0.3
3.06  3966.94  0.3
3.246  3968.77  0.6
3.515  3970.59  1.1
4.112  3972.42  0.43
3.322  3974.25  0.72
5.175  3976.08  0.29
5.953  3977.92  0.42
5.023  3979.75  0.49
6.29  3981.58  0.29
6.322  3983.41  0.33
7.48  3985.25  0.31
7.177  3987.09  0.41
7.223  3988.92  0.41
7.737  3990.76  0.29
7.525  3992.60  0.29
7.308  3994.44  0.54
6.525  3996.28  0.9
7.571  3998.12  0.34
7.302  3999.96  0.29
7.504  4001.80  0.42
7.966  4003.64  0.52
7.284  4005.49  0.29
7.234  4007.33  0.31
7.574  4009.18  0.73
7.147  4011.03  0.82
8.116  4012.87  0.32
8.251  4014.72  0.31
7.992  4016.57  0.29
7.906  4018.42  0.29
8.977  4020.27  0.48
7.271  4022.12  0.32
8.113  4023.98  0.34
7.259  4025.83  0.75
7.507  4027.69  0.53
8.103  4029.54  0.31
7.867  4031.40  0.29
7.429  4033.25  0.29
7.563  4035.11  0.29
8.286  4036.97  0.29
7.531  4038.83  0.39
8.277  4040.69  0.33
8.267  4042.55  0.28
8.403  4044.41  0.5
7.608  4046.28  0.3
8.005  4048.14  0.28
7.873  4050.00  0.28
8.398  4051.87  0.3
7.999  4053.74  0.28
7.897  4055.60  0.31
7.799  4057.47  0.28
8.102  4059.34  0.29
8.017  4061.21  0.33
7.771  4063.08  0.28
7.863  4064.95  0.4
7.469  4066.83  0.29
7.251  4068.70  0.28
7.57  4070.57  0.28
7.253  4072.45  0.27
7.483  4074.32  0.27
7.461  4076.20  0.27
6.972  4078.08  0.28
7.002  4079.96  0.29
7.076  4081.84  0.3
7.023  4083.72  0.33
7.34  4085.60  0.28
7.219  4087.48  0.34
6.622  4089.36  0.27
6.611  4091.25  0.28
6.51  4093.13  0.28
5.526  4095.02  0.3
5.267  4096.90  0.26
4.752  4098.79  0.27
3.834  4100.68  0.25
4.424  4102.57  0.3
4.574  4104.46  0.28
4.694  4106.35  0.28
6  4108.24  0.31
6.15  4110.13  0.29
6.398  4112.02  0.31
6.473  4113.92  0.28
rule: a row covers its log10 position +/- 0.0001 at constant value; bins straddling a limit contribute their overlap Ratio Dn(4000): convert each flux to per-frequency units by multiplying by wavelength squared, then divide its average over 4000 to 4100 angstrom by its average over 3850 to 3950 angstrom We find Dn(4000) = 1.33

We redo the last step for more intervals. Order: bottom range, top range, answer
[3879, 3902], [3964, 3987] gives 1.10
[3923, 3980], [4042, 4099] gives 1.41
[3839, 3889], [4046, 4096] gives 1.41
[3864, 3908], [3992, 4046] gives 1.49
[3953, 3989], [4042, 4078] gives 1.54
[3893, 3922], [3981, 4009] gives 1.15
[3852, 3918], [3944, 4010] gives 1.08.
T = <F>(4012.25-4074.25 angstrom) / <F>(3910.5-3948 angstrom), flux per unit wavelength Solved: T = 1.2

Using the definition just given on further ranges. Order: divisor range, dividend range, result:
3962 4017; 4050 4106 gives 1.09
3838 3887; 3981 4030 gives 1.28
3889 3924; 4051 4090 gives 1.19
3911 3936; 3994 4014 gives 1.13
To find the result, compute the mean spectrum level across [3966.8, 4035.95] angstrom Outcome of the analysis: 6.86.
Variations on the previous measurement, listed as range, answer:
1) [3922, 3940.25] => 5.82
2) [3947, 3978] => 5.16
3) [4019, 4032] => 7.87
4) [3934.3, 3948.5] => 5.97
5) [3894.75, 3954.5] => 6.42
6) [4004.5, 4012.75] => 7.39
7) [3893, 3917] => 6.44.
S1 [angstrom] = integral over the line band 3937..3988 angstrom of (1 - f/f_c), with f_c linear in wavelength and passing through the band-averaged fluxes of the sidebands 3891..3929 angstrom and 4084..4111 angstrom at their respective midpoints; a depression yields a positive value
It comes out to 5.6 angstrom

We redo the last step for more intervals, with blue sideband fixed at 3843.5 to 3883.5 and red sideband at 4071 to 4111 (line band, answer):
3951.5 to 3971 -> 3.7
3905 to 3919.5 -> -2.1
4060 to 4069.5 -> -2.3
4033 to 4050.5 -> -4.9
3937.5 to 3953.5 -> -0.6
